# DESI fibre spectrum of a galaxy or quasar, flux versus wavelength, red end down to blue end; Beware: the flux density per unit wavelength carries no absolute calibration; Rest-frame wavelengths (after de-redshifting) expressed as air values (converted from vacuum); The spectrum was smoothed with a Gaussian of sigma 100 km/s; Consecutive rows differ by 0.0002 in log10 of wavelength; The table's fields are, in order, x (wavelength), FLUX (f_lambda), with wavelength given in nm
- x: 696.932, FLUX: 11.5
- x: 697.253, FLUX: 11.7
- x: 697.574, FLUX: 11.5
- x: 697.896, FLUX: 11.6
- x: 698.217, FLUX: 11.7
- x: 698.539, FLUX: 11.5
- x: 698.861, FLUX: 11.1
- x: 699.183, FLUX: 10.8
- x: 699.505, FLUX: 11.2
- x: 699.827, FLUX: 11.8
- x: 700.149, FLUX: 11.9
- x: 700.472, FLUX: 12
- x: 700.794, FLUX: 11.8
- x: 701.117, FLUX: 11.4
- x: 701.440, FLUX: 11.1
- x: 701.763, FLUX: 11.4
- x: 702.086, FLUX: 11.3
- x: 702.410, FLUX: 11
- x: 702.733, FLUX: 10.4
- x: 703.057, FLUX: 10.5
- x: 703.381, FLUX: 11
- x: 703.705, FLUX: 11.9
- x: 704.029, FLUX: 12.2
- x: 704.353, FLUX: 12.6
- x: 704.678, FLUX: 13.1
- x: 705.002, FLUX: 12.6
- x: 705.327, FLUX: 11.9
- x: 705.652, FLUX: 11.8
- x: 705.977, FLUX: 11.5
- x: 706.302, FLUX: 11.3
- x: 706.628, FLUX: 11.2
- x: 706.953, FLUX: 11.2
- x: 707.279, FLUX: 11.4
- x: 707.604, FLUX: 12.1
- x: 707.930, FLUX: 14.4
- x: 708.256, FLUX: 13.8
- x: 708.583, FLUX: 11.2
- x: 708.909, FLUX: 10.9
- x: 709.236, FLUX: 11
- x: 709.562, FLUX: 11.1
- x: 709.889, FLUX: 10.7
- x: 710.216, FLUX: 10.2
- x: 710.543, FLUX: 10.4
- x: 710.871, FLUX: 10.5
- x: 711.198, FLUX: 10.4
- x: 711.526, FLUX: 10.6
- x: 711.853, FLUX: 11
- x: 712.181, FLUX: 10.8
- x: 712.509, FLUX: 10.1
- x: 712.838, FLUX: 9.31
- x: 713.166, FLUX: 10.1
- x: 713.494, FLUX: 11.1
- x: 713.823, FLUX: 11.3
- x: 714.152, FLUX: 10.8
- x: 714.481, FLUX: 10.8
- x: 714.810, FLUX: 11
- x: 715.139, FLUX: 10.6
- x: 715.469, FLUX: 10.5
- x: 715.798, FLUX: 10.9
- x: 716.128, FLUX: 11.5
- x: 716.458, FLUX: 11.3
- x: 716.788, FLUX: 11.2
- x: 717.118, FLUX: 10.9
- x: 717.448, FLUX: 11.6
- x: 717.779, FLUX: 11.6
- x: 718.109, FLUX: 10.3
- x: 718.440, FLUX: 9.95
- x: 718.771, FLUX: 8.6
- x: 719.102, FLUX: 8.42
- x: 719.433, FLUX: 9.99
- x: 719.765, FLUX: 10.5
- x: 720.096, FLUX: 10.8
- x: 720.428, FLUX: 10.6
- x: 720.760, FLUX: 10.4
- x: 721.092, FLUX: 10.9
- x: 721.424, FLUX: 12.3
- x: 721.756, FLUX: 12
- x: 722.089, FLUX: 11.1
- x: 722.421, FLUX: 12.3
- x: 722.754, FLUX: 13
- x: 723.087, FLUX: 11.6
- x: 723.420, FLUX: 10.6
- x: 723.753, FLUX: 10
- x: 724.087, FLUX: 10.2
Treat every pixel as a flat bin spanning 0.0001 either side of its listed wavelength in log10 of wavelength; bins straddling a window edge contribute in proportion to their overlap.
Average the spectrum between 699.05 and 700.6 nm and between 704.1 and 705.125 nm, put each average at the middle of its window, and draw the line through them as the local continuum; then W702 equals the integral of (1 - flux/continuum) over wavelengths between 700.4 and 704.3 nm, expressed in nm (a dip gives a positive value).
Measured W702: 0.26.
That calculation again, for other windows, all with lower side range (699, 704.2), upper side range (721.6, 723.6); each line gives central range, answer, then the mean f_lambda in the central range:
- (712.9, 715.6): 0.203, 10.7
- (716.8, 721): 0.480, 10.3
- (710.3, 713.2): 0.298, 10.4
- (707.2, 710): -0.095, 11.9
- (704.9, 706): -0.052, 12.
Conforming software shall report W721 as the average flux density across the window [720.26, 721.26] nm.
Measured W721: 10.6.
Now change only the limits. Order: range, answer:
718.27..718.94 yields 9.27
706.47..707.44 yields 11.3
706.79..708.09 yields 12.3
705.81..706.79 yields 11.3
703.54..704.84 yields 12.4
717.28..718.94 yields 10.4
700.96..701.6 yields 11.2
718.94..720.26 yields 9.93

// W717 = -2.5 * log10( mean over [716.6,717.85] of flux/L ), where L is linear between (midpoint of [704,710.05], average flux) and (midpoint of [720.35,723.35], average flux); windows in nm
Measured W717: 0.035 mag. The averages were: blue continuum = 11.9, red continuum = 11.6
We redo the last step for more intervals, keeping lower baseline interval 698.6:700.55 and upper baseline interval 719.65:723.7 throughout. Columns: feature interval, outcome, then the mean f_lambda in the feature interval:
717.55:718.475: 0.06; 10.8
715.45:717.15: 0.02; 11.1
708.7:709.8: 0.04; 11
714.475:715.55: 0.06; 10.7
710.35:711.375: 0.10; 10.4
